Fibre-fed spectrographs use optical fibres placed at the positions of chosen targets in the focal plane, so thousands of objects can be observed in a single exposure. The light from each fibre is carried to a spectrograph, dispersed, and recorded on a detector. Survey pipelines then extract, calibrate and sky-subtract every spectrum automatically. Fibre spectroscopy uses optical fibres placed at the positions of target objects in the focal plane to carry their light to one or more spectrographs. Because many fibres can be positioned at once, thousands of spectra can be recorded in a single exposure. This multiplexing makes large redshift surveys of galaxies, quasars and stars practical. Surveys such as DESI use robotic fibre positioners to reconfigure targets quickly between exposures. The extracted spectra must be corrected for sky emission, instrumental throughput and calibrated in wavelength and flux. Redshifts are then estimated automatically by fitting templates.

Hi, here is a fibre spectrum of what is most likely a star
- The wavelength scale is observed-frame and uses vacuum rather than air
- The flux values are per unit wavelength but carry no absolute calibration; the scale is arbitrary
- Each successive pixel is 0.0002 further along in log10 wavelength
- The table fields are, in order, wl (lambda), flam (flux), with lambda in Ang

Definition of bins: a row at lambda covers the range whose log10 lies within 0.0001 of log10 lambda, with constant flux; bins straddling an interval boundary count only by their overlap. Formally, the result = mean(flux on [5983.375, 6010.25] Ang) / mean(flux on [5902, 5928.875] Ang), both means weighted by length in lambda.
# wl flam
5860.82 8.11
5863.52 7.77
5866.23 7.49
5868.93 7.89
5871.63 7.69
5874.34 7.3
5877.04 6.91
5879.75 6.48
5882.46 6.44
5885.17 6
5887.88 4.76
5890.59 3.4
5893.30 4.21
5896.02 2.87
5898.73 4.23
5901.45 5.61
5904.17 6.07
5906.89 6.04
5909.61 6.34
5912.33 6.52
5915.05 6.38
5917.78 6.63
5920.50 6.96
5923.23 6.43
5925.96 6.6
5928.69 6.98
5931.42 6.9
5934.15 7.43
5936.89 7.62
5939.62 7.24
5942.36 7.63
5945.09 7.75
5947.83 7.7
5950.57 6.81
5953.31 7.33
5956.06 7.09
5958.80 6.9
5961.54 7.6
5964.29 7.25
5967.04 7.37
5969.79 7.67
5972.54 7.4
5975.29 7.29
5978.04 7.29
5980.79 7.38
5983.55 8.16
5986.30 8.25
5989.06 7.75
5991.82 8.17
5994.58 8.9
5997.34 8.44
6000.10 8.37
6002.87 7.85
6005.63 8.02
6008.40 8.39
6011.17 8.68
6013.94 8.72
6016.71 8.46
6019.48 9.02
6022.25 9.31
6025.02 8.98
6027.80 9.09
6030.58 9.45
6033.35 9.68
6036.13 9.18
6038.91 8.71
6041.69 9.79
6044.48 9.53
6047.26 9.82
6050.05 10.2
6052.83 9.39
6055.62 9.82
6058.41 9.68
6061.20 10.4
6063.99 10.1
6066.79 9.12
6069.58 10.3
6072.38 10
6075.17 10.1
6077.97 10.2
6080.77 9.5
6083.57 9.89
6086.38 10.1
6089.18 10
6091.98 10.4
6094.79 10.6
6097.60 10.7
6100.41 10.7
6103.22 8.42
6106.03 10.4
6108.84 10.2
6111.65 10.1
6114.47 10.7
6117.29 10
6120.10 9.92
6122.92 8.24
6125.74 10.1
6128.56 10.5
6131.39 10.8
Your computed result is 1.28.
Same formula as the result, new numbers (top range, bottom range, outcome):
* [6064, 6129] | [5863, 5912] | 1.68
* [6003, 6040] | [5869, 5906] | 1.58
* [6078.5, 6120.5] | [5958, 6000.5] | 1.30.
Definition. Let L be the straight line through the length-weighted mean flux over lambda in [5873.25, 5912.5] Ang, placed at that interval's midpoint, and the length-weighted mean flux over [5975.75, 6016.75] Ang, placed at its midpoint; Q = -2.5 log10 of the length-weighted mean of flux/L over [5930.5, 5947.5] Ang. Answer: -0.12 mag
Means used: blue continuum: 5.5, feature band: 7.46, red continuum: 8.16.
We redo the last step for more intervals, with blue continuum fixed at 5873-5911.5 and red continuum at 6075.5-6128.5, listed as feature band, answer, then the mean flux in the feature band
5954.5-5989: -0.04 mag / 7.48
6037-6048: -0.08 mag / 9.43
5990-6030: -0.07 mag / 8.61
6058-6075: -0.08 mag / 9.96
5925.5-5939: -0.13 mag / 7.15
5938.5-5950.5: -0.14 mag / 7.5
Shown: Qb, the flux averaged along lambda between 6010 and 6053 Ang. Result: 9.25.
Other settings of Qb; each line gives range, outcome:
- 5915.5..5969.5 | 7.17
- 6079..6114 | 10.1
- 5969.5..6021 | 8.13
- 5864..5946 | 6.37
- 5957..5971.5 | 7.35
